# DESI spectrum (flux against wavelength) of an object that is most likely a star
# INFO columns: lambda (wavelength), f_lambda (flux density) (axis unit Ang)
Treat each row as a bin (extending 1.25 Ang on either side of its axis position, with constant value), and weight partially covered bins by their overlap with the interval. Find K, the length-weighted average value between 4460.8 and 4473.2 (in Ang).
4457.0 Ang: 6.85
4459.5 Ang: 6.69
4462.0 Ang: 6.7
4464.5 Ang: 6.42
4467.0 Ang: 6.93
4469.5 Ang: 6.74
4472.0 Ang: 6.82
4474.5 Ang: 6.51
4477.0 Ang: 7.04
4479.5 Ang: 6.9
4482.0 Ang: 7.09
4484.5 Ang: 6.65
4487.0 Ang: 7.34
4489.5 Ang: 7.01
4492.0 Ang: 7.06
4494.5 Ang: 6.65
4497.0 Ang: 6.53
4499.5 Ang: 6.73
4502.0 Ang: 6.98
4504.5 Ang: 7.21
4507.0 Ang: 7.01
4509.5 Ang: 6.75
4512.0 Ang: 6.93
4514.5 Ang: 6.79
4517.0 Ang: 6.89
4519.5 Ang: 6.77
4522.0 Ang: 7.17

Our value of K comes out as 6.72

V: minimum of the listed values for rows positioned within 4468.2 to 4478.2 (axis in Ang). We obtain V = 6.51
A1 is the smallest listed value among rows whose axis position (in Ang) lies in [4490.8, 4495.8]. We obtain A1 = 6.65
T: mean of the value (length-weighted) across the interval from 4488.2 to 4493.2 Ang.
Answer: 7.04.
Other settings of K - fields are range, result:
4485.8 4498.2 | 6.92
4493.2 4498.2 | 6.6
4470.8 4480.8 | 6.82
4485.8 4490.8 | 7.17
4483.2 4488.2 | 6.99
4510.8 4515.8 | 6.86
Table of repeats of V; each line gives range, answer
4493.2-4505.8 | 6.53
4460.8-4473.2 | 6.42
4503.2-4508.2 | 7.01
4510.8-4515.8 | 6.79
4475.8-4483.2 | 6.9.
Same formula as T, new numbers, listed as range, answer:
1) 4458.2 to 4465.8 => 6.61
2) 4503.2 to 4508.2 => 7.11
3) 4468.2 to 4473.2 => 6.78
